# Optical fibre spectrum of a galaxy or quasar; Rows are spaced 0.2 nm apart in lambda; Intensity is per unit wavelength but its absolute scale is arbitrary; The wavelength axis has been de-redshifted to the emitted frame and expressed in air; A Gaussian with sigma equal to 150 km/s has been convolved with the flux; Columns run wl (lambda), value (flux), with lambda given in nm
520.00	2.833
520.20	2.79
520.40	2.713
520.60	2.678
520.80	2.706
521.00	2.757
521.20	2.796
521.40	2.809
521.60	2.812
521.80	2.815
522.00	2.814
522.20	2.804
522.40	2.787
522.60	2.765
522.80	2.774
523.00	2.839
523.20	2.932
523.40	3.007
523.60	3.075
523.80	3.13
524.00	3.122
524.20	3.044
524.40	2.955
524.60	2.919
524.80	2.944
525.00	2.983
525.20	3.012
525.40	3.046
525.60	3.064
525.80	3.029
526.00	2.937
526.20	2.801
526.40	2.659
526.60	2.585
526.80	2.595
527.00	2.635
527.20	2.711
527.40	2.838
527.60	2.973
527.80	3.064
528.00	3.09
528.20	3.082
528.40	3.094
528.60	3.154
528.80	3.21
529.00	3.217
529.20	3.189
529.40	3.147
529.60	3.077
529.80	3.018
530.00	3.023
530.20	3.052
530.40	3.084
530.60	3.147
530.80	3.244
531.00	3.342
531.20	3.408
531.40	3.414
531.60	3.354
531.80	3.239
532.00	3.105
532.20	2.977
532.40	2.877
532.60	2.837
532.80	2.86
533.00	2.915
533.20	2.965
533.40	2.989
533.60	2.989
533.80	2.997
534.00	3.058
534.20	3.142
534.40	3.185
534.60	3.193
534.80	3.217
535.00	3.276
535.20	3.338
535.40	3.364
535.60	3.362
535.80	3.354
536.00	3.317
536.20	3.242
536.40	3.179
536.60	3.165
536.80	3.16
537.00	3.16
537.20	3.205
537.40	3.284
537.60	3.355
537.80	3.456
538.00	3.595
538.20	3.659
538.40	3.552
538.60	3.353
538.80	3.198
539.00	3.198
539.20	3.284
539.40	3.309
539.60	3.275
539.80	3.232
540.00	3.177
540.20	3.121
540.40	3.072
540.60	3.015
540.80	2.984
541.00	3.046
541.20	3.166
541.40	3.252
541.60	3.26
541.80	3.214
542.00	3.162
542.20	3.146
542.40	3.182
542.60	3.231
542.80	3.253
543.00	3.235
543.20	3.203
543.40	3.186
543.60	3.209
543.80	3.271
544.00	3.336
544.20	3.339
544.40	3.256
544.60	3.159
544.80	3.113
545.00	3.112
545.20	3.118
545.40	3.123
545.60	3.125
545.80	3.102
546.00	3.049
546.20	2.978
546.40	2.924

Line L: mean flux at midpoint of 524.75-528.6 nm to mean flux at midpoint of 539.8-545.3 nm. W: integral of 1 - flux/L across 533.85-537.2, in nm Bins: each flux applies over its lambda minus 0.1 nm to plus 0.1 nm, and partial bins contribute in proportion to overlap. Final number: -0.18 nm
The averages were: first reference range 2.91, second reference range 3.18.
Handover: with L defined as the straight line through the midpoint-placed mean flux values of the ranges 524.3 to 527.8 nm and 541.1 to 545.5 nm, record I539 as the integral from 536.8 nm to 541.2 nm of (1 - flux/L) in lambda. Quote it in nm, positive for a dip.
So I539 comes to -0.19 nm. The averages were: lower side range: 2.87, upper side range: 3.21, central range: 3.26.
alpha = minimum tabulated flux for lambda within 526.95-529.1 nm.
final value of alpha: 2.635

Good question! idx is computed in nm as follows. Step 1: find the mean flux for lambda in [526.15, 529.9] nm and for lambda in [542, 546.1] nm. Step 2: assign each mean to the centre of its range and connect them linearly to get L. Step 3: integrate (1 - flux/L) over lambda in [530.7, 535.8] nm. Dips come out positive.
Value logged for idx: -0.199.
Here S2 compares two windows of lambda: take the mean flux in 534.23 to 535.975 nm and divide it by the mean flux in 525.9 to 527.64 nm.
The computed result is 1.2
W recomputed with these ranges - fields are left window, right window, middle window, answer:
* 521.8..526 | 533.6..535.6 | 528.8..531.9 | -0.10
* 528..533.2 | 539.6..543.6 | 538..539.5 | -0.11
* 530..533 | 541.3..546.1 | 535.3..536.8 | -0.06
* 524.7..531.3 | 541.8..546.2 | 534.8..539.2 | -0.30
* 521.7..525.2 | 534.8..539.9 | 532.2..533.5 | 0.11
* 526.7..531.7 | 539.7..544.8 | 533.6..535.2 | -0.01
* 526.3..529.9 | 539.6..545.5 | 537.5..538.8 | -0.15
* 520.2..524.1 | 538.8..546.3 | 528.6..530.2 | -0.09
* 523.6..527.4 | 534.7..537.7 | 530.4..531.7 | -0.09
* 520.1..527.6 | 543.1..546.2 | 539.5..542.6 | -0.04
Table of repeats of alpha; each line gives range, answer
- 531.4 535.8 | 2.837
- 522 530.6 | 2.585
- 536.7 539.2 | 3.16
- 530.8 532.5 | 2.877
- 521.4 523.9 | 2.765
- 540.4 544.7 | 2.984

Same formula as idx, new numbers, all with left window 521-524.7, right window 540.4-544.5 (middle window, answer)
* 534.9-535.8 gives -0.07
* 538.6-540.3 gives -0.05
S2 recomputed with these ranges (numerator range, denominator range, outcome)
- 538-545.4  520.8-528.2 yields 1.12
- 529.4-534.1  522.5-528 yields 1.06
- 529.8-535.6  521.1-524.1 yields 1.08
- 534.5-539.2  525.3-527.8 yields 1.17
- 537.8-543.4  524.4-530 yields 1.09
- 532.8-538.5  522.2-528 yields 1.11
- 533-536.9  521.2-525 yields 1.09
